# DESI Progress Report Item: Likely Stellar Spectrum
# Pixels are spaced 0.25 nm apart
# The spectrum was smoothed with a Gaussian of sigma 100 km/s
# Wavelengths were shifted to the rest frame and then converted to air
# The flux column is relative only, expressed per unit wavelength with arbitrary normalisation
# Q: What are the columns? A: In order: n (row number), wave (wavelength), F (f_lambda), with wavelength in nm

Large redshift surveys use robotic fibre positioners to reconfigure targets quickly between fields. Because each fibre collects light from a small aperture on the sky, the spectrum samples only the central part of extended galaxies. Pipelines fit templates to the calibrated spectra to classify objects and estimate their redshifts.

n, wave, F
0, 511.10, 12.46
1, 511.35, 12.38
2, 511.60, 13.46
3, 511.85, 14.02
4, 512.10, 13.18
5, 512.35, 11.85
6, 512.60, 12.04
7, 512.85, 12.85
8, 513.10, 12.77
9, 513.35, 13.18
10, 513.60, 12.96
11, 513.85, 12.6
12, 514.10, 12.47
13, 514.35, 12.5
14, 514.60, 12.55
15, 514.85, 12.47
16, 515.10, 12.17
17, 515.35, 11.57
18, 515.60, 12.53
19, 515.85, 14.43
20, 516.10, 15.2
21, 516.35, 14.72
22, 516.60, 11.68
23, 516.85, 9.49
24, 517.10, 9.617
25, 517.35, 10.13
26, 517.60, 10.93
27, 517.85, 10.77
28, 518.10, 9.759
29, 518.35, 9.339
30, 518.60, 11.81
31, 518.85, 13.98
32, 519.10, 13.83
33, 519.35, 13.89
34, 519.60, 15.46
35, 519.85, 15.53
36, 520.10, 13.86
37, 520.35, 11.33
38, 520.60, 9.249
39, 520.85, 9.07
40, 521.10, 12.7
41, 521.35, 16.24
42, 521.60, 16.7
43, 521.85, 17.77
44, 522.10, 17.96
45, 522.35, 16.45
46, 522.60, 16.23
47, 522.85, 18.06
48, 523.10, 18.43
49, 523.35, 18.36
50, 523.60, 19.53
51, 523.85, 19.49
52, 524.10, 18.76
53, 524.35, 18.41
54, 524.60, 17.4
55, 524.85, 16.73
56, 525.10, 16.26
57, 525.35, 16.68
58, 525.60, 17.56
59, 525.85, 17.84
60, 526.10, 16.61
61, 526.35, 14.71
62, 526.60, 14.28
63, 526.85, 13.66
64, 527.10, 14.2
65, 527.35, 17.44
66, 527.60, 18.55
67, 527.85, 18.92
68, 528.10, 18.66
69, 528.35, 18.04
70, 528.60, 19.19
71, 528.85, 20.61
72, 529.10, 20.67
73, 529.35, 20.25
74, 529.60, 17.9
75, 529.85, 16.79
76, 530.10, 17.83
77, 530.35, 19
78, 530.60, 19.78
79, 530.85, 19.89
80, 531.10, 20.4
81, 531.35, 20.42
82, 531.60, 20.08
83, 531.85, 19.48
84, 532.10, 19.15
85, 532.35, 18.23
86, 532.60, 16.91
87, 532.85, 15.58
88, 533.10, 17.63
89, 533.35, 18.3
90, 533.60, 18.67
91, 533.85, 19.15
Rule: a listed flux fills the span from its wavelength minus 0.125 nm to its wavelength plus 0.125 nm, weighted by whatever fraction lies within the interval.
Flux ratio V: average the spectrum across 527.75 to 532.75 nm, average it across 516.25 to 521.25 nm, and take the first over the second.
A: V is 1.61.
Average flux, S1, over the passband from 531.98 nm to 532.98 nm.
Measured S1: 17.5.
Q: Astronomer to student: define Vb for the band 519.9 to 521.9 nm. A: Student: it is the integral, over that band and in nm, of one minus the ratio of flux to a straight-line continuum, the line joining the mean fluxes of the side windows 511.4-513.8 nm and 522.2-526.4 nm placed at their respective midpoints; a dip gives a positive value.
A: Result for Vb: 0.36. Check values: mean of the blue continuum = 12.9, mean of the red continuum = 17.6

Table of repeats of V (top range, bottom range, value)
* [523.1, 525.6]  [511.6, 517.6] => 1.44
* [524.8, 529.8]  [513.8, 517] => 1.38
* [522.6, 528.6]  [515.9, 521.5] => 1.42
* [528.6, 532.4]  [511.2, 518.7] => 1.59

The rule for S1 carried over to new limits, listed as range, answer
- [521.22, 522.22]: 17.1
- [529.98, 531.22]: 19.4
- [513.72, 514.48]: 12.5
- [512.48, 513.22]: 12.6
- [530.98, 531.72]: 20.3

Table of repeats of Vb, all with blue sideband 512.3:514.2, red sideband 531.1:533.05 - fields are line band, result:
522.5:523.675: -0.17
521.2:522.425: -0.13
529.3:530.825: -0.05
